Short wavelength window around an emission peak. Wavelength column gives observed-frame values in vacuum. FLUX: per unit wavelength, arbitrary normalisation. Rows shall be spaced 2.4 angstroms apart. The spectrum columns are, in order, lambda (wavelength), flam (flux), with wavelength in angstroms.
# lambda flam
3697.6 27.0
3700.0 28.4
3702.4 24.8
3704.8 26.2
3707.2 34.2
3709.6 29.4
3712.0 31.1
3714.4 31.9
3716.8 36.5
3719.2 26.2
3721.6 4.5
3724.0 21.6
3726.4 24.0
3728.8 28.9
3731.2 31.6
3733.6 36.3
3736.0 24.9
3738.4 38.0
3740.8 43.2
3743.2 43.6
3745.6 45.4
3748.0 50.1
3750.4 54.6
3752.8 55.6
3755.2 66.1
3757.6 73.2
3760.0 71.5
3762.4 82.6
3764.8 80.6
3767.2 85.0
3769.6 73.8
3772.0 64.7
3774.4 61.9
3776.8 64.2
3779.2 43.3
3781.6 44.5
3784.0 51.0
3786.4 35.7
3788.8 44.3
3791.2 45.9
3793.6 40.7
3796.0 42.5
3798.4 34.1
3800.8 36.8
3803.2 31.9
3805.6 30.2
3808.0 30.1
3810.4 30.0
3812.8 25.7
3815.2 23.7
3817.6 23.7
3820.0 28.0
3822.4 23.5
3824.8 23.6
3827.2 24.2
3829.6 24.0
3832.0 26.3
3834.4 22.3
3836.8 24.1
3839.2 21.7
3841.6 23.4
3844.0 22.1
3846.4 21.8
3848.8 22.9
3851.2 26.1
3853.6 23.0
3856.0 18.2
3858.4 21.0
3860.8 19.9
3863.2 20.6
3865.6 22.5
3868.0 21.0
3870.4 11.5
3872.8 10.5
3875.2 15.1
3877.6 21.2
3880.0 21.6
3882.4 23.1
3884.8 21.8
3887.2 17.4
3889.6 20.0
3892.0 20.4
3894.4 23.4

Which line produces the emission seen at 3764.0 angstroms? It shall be Lyman alpha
